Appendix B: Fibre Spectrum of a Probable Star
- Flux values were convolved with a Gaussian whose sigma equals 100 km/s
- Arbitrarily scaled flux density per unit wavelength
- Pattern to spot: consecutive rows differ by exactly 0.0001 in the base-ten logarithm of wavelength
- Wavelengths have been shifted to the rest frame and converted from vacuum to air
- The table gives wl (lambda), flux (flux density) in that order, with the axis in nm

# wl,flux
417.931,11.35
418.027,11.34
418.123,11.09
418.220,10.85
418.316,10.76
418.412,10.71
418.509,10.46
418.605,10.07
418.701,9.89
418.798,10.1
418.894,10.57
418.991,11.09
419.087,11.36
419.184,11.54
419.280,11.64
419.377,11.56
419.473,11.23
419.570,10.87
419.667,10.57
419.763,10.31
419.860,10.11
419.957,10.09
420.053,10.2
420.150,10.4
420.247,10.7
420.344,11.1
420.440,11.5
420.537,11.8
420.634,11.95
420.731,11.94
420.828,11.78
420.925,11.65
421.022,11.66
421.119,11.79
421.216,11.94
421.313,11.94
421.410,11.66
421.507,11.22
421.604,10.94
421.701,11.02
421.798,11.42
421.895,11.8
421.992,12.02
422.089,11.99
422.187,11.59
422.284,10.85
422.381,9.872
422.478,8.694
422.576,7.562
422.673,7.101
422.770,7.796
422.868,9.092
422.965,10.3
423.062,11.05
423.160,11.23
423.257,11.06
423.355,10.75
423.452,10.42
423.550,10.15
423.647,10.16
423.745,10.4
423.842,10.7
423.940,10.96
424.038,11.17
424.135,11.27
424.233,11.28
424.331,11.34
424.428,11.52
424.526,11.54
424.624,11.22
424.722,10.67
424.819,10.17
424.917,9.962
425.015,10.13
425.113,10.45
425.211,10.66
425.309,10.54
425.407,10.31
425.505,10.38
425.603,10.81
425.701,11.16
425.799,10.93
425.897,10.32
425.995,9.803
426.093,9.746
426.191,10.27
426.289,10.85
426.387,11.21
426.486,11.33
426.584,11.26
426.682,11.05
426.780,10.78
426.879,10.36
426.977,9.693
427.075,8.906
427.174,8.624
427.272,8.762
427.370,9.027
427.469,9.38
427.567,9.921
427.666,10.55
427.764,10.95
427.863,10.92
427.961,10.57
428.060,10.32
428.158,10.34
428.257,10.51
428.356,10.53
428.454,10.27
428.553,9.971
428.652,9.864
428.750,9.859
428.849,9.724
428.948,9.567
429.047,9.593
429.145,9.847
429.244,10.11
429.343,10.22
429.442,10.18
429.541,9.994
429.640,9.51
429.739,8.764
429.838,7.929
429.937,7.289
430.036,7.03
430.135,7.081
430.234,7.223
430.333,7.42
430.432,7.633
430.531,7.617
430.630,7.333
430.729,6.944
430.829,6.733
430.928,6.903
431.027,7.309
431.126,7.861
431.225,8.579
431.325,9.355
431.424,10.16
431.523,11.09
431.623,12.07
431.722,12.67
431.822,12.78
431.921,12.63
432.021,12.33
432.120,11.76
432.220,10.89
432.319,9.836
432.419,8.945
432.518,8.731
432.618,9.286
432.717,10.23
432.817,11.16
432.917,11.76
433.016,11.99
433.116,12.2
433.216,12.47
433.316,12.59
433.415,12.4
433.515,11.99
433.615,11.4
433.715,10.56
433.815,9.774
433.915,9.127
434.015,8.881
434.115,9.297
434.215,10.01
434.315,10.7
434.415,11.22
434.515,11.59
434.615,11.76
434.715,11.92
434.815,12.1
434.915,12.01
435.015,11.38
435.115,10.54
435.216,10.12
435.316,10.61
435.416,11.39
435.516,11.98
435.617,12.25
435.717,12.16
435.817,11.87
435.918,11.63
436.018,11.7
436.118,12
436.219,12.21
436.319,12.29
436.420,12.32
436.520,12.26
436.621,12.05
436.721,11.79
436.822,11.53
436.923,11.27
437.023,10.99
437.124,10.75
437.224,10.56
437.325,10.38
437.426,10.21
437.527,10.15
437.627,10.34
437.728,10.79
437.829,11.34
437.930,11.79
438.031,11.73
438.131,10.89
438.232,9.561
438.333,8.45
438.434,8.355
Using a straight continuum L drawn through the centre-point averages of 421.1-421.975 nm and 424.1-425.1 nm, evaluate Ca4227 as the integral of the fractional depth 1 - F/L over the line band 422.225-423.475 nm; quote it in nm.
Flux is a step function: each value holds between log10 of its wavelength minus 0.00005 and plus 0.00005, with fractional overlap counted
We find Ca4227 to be 0.18 nm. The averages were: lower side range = 11.5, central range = 9.68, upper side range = 10.9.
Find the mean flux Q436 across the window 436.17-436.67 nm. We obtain 12.2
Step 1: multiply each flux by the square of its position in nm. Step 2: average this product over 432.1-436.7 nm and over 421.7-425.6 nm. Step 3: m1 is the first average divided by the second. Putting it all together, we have 1.12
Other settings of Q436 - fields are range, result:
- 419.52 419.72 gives 10.7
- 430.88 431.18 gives 7.4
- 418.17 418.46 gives 10.8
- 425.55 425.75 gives 11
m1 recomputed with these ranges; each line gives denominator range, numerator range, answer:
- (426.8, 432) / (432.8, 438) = 1.23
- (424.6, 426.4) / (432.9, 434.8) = 1.11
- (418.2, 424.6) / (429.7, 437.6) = 1.02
